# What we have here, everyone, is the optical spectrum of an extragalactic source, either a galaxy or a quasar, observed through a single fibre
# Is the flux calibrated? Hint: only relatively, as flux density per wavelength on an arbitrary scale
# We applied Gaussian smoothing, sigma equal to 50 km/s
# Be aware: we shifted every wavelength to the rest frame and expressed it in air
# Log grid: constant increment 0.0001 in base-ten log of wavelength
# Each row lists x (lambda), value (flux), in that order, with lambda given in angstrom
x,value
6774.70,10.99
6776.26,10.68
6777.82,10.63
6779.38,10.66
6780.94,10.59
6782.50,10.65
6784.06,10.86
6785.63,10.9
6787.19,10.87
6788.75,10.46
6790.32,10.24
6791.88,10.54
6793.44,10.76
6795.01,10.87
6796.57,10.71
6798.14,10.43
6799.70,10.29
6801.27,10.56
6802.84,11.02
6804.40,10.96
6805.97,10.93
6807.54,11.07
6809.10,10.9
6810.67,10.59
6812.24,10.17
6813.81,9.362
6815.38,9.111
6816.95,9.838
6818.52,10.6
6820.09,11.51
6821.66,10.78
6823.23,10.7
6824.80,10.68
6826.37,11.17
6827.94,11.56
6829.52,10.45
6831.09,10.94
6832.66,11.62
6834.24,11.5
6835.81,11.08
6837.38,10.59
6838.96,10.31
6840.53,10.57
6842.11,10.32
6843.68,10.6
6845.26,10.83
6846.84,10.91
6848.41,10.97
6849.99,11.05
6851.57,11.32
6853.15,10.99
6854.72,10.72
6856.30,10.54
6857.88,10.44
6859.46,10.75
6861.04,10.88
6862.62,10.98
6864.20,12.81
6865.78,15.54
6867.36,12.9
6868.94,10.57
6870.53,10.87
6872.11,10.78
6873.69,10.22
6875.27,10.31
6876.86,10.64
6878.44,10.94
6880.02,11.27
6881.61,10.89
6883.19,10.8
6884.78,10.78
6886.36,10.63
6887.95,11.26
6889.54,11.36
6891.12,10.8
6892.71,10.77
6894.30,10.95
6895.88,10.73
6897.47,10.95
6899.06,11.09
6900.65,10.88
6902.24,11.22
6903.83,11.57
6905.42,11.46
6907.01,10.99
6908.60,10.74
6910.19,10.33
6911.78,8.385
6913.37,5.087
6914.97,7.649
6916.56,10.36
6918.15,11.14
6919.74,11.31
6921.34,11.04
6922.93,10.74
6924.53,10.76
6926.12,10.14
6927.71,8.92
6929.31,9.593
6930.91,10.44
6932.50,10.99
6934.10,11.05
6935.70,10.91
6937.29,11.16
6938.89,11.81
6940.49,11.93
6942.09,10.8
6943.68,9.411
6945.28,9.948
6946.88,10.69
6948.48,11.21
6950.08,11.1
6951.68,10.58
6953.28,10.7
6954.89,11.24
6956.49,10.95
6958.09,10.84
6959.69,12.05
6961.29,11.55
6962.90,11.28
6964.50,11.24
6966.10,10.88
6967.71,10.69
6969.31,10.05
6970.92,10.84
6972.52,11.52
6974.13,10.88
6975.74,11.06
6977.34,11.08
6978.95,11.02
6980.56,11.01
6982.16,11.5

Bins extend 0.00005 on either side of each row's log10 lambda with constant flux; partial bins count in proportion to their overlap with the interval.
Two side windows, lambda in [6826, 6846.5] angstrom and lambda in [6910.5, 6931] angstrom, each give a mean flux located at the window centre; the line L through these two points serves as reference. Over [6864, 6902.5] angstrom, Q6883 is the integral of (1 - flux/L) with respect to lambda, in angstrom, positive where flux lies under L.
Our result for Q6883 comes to -3.7 angstrom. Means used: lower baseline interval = 10.9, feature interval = 11.2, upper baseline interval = 9.65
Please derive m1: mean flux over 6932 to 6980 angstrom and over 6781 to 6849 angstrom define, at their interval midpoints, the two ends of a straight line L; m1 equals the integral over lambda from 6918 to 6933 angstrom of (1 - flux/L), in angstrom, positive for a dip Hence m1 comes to 0.6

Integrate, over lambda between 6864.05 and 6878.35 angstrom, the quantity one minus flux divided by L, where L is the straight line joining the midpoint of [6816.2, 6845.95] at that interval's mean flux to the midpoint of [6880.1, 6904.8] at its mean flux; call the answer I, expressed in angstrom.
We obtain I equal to -0.8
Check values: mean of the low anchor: 10.8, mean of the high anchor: 11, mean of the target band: 11.5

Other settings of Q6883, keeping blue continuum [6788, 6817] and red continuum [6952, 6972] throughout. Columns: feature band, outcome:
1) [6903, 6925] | 1.53 angstrom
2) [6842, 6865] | -0.67 angstrom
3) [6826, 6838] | -0.61 angstrom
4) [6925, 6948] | 0.77 angstrom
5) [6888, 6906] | -0.46 angstrom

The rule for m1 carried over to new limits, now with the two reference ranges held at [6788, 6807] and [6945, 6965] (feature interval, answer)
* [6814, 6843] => 0.05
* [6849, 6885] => -1.17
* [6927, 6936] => 0.57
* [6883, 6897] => -0.02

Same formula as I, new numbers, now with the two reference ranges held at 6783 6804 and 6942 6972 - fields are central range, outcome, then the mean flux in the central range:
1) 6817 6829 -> -0.2 angstrom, 10.9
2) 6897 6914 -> 0.8 angstrom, 10.3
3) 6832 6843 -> -0.1 angstrom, 10.8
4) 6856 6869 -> -1.3 angstrom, 11.8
